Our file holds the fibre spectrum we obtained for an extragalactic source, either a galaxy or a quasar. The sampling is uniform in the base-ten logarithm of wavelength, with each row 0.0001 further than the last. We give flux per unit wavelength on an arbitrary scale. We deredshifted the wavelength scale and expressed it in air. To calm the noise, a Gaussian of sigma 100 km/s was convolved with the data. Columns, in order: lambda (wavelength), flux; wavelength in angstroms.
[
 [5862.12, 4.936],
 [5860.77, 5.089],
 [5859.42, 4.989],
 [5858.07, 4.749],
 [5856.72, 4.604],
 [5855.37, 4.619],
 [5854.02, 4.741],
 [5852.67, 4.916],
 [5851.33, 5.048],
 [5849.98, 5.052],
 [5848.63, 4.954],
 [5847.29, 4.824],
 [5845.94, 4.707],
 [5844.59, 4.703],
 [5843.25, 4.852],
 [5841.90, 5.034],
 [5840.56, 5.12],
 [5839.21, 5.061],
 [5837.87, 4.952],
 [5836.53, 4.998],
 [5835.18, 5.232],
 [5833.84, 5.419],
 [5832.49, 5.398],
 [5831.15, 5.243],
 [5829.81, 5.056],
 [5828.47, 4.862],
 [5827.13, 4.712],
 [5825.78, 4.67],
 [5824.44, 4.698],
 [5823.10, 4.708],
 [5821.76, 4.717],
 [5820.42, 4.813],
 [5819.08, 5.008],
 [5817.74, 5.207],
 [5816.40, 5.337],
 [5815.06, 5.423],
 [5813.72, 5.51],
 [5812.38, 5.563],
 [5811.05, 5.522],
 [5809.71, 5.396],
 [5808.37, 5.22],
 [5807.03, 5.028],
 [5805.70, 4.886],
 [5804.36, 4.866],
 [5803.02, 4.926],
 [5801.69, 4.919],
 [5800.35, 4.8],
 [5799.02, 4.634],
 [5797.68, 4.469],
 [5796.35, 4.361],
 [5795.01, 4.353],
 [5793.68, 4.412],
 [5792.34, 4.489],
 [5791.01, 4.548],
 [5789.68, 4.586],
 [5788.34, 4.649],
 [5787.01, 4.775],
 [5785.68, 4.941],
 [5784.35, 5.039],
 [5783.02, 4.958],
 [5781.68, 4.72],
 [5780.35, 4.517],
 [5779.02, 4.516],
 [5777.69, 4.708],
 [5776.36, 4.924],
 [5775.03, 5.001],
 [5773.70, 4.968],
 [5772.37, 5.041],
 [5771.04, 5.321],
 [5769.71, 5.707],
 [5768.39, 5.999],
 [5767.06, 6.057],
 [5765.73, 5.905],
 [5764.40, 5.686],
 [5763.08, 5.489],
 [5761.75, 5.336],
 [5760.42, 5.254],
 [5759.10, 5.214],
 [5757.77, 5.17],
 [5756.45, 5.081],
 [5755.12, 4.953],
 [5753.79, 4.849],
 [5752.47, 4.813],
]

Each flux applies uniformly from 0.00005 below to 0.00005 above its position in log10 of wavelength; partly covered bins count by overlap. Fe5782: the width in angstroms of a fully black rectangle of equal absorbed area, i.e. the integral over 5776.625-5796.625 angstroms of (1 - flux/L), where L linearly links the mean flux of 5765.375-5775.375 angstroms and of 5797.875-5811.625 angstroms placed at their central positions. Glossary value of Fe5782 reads 2.3 angstroms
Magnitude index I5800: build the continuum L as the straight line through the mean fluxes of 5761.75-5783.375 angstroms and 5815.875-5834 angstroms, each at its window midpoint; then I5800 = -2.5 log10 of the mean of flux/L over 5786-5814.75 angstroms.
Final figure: 0.05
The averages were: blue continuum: 5.23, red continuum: 4.97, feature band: 4.86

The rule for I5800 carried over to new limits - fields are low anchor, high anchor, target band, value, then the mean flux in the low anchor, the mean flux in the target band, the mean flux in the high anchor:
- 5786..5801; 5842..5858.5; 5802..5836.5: -0.09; 4.56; 5.09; 4.82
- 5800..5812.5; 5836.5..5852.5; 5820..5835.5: 0.01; 5.1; 4.96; 4.94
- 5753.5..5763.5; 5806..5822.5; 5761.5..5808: 0.05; 5.17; 4.96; 5.22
